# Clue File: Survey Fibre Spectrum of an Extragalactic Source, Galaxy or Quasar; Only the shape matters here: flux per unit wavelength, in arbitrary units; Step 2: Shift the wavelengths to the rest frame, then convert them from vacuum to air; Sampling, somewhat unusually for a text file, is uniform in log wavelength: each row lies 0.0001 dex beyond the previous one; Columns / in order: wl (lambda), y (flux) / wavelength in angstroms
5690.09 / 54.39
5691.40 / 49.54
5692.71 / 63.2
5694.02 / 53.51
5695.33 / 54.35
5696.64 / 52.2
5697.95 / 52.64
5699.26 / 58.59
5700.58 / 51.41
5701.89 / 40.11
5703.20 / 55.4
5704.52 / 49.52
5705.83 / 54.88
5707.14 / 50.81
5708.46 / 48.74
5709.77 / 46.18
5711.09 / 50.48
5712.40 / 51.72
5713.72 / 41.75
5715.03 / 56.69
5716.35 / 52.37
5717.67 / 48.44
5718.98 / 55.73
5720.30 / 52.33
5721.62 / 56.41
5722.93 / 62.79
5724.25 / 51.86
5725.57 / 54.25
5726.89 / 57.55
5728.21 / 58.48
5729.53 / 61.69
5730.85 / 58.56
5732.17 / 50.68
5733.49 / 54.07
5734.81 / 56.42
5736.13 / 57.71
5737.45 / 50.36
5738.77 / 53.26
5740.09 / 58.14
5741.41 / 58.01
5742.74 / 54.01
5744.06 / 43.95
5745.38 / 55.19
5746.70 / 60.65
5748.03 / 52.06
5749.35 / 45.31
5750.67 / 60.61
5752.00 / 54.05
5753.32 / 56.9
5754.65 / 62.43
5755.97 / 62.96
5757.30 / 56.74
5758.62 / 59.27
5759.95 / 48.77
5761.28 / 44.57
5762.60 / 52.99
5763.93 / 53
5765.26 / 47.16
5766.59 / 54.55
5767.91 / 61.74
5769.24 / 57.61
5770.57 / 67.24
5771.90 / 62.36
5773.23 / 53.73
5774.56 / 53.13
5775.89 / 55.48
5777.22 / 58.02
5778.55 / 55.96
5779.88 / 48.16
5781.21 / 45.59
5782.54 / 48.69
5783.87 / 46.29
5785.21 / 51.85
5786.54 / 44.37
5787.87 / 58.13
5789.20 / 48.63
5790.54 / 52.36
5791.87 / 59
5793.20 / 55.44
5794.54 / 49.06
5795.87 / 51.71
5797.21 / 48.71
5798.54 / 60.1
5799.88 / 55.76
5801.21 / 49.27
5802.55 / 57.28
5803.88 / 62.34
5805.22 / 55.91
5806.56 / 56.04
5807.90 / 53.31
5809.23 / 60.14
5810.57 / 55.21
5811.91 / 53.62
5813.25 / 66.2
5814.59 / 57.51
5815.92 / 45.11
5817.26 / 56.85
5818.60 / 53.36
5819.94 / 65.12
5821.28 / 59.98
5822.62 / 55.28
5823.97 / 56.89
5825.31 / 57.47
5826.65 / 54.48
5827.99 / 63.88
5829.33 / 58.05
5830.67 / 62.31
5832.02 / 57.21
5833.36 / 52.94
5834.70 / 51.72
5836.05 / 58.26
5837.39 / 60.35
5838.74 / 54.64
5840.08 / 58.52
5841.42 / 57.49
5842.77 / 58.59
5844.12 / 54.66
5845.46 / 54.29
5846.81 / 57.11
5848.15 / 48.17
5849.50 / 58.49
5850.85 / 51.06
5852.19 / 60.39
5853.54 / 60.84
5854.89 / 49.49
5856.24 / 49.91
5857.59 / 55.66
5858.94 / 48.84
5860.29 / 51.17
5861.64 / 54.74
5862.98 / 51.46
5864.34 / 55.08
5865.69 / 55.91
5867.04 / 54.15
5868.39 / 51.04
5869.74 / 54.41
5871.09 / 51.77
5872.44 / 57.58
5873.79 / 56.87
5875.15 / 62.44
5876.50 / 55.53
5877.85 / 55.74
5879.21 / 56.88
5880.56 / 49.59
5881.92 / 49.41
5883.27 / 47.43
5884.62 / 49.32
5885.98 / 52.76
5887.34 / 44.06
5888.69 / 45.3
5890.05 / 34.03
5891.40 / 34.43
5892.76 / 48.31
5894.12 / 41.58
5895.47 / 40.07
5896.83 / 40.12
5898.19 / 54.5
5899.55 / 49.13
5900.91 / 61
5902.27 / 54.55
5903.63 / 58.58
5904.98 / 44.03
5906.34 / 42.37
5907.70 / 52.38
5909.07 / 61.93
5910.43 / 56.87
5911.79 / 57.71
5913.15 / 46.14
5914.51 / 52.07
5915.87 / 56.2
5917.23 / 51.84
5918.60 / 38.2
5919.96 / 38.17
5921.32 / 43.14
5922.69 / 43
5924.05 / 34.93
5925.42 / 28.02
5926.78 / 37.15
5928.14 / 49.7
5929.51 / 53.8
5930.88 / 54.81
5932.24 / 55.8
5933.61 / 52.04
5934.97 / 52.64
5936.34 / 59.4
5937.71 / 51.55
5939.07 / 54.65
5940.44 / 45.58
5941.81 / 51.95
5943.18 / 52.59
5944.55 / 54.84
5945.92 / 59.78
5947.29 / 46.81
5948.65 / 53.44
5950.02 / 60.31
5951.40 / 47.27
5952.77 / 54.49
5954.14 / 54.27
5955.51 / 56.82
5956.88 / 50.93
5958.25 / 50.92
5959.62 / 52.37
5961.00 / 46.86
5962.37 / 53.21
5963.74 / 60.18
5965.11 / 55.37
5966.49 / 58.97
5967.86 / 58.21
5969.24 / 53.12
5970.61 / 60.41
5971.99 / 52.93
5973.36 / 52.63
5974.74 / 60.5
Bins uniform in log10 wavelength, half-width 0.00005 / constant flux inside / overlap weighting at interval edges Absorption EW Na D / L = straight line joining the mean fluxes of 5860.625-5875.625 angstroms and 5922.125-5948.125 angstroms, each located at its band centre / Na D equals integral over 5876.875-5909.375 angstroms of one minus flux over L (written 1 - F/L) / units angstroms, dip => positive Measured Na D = 2.6 angstroms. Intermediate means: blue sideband 54.9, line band 48.5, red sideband 49.5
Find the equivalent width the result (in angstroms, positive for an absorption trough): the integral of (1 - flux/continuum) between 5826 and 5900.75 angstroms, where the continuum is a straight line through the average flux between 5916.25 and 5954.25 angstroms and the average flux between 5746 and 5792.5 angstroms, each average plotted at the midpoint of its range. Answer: -1.9 angstroms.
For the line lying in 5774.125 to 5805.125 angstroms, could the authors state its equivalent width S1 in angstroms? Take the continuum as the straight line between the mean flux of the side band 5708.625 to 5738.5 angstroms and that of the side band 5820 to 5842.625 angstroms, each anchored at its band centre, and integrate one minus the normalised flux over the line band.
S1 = 1.8 angstroms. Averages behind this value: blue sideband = 53.8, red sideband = 57.7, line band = 52.9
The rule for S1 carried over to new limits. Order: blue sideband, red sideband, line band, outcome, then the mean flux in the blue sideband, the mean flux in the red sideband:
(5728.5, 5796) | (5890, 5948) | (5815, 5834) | -1.79 angstroms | 54.3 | 48.9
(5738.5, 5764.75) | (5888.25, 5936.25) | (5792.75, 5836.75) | -3.71 angstroms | 54.6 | 47.7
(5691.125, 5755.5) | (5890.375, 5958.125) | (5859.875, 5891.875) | -0.42 angstroms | 53.9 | 49.7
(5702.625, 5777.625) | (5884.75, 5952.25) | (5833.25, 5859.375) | -2.00 angstroms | 54.5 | 49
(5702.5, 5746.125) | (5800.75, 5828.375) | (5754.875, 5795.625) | 1.19 angstroms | 53.6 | 56.9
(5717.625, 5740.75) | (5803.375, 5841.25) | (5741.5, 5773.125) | 0.41 angstroms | 55.7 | 57.2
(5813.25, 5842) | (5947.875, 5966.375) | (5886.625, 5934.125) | 6.63 angstroms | 57.2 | 53.7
